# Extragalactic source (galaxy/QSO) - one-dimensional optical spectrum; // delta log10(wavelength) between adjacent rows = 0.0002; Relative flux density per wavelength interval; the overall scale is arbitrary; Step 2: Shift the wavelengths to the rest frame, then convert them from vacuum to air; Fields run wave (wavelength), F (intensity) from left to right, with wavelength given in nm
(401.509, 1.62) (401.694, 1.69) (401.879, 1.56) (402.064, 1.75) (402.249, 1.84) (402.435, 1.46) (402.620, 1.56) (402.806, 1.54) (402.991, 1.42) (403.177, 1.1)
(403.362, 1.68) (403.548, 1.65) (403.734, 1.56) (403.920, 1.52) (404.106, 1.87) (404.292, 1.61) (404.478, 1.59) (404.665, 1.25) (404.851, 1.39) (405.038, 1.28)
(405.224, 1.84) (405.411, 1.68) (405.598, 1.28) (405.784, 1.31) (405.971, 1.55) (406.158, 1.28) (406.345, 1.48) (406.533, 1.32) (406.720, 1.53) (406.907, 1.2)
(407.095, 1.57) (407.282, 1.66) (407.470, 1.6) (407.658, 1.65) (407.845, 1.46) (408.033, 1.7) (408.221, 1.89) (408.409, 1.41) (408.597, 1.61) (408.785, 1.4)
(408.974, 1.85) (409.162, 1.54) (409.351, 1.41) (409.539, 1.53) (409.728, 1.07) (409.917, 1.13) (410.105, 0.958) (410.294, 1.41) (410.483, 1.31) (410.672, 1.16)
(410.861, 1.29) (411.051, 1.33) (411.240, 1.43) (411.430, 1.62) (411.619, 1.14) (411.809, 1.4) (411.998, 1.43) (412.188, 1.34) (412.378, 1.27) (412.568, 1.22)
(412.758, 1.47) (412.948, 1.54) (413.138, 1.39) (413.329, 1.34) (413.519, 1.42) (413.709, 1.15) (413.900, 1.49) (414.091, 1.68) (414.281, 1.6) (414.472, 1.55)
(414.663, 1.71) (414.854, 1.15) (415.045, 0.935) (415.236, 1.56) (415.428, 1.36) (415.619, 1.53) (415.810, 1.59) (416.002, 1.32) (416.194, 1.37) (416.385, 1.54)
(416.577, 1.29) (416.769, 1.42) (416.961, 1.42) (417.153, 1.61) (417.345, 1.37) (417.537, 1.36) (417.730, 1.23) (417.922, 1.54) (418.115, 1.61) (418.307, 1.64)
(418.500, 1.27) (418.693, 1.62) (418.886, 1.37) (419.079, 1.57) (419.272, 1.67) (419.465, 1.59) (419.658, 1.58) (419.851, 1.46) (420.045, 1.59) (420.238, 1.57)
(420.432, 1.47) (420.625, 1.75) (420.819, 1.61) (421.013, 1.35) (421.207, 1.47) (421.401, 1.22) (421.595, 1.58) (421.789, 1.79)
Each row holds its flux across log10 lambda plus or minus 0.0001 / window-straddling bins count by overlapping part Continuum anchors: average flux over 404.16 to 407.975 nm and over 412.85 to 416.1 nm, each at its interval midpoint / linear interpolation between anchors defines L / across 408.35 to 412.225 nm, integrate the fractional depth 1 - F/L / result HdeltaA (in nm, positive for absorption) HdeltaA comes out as 0.23 nm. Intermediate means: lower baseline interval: 1.48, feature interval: 1.37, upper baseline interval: 1.43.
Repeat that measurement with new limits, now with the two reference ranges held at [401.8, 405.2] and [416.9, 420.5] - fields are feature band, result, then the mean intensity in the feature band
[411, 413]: 0.19 nm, 1.38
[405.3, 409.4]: 0.03 nm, 1.52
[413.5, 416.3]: 0.16 nm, 1.43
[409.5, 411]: 0.30 nm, 1.22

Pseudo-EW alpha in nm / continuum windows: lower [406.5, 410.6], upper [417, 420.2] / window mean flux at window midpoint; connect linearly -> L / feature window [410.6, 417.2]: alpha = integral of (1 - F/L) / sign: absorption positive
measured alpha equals 0.38 nm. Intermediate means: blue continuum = 1.46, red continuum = 1.5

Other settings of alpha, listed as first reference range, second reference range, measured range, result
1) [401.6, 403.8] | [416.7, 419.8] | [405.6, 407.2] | 0.15 nm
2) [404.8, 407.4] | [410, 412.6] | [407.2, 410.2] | -0.23 nm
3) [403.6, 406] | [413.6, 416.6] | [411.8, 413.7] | 0.10 nm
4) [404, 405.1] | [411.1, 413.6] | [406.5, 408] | -0.05 nm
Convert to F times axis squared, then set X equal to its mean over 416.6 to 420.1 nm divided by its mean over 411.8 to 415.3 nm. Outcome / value 1.1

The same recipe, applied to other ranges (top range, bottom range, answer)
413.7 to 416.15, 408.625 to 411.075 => 1.10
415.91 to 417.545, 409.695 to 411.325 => 1.18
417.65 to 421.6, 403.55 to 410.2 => 1.08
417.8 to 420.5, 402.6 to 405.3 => 1.09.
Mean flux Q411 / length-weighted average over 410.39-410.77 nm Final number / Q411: 1.24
